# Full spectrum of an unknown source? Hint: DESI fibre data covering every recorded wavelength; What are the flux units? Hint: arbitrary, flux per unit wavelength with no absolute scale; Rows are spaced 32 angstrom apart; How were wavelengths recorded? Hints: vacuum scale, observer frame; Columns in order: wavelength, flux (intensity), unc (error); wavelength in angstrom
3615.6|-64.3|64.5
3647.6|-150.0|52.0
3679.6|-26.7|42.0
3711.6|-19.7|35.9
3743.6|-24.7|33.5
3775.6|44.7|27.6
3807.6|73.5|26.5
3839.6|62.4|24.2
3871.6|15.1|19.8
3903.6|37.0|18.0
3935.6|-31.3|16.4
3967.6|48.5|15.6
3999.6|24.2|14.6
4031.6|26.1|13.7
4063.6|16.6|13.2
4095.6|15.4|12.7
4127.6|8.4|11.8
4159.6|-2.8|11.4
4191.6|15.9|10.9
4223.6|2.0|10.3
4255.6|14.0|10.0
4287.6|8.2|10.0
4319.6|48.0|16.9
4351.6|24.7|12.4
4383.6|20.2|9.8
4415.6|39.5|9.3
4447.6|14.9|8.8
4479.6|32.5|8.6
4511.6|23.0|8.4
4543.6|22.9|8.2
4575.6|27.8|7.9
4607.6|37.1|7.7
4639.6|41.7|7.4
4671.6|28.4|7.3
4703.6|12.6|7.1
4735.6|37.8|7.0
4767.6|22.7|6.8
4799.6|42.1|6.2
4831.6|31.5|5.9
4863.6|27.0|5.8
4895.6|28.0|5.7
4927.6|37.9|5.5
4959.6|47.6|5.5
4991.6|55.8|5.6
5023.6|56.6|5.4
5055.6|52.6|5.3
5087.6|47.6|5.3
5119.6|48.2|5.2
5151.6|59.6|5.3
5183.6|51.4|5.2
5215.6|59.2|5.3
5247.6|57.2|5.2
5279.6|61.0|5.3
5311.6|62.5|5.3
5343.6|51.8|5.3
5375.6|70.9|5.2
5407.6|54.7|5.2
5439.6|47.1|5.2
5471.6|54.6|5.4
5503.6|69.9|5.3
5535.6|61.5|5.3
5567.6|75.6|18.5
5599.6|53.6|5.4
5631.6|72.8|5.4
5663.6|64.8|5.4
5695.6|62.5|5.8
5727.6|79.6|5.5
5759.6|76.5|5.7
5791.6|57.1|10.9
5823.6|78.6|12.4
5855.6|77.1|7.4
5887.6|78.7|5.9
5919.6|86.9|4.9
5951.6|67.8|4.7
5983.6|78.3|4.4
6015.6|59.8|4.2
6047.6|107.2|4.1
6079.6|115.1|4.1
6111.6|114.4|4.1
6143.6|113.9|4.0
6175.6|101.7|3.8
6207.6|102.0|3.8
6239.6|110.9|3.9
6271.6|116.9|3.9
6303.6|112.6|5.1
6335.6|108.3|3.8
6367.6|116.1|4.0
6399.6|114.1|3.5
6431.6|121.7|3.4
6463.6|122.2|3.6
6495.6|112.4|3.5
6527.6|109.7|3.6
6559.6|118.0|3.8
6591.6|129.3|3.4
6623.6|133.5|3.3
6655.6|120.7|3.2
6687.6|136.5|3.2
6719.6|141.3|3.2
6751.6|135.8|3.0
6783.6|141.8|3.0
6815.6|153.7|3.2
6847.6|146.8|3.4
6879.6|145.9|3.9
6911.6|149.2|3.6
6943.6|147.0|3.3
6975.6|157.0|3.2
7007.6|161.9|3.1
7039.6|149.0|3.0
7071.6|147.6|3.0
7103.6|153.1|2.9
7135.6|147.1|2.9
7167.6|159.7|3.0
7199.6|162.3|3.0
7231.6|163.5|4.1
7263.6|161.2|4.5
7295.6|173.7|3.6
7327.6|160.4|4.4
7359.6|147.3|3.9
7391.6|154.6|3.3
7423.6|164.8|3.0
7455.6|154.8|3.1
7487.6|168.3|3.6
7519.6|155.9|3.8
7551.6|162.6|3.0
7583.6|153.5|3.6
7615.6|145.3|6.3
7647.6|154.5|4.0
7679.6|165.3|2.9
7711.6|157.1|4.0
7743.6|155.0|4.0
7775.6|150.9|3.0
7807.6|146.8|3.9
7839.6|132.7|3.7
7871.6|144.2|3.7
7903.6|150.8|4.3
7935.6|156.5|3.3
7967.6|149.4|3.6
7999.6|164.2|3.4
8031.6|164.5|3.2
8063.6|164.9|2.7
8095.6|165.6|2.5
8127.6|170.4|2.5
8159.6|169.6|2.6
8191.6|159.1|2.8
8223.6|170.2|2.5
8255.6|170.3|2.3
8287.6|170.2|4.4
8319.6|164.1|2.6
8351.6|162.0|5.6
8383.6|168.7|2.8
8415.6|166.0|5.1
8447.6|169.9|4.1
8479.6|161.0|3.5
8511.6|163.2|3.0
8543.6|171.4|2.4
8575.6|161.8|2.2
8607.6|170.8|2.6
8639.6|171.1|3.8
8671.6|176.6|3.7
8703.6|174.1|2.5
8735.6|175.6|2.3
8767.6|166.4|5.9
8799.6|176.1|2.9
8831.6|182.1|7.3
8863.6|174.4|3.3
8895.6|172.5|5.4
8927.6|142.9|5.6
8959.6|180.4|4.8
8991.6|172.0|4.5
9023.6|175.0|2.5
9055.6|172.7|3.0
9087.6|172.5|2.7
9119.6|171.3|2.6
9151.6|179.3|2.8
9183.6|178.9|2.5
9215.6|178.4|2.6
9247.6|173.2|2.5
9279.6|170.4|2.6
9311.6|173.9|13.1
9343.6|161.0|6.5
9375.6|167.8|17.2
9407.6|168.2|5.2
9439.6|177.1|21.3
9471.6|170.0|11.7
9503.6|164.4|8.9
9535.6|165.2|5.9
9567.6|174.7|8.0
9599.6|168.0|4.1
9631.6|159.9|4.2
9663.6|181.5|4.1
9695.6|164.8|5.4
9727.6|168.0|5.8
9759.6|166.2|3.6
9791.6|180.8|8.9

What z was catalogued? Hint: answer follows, 0.515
